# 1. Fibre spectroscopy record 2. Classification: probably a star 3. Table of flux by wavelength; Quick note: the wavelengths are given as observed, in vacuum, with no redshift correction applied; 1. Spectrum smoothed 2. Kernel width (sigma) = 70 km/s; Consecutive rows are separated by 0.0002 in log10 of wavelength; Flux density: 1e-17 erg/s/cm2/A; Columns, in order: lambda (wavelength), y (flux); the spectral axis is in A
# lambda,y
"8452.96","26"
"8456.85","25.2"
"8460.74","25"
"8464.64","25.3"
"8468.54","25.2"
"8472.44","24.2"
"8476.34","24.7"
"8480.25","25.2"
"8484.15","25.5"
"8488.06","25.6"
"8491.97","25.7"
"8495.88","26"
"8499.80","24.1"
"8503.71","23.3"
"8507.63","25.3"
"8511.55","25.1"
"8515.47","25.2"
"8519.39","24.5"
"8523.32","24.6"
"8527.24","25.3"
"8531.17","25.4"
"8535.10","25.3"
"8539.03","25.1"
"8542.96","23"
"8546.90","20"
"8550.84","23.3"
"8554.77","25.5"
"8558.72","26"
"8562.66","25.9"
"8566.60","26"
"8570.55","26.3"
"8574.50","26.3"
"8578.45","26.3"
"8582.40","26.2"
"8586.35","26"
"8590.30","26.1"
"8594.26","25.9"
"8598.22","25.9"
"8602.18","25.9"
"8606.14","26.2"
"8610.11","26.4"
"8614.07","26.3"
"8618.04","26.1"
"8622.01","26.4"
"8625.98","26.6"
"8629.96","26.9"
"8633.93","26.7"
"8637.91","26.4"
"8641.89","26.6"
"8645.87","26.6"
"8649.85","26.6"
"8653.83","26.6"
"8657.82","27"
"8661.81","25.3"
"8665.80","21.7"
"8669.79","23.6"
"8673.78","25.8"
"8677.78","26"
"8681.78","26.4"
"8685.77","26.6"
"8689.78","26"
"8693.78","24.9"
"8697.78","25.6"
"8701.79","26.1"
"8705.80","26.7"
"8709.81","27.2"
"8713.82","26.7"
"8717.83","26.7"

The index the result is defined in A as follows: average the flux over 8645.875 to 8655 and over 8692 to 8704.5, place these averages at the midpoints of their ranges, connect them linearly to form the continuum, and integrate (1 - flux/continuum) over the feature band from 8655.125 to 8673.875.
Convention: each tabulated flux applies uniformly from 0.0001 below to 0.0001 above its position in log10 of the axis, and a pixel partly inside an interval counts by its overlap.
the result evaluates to 1.2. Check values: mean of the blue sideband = 26.6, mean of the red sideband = 25.6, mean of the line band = 24.6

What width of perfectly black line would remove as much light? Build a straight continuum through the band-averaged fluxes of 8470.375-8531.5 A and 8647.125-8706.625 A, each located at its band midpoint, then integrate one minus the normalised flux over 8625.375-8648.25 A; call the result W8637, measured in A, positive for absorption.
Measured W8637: -1.0 A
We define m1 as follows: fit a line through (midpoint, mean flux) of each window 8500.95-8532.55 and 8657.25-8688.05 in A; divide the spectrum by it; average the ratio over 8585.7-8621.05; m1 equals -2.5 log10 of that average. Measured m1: -0.05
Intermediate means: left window 24.8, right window 25.2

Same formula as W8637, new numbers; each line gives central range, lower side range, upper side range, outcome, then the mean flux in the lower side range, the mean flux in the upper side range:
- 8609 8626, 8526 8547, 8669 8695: -0.8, 24.3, 25.7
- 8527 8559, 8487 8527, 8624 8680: 1.3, 24.9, 25.9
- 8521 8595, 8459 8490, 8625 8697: 0.8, 25.1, 25.9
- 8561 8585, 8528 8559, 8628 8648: -1.2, 24.1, 26.6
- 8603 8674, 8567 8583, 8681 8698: 0.2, 26.2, 25.9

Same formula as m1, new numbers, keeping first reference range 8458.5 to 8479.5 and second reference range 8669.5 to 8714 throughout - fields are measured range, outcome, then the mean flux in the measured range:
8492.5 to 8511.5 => 0.01 mag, 24.8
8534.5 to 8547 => 0.07 mag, 23.6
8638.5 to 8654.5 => -0.03 mag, 26.6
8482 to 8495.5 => -0.03 mag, 25.7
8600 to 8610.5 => -0.02 mag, 26.1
